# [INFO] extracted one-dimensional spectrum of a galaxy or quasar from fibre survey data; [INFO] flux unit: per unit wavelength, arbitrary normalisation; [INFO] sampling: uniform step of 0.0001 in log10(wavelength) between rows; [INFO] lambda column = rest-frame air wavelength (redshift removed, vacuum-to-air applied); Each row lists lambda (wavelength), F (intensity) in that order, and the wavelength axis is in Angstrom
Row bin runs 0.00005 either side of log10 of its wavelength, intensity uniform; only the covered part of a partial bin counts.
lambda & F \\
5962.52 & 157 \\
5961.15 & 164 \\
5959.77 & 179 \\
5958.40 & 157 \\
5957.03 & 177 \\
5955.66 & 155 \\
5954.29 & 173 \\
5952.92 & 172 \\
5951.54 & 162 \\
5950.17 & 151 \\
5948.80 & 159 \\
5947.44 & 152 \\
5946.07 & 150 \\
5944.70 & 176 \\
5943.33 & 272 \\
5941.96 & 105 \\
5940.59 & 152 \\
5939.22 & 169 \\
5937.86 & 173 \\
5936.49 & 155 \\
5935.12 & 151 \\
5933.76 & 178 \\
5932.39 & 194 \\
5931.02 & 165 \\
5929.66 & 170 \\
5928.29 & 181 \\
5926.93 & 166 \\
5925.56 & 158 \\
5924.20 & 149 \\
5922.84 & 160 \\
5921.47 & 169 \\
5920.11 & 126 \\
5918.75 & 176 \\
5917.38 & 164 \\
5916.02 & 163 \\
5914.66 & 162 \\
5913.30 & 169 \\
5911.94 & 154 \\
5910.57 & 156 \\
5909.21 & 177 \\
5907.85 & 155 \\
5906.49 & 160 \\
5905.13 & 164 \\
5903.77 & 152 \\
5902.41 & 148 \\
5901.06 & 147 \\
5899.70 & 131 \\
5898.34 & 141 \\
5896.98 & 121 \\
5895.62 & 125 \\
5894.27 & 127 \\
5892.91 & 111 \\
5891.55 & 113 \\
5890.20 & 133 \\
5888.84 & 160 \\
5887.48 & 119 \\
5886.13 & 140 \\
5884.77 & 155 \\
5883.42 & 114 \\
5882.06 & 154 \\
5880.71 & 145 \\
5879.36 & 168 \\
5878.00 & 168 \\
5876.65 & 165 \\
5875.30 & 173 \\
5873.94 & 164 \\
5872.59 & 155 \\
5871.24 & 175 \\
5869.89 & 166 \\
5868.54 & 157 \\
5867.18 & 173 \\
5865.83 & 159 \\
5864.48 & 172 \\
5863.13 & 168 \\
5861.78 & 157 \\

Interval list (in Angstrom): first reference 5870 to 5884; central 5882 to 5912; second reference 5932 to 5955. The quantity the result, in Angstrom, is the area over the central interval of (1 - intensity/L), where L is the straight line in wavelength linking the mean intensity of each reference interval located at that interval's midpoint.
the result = 3.7 Angstrom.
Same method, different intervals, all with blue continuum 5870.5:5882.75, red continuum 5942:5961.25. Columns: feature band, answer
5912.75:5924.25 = 0.43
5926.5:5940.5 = -0.14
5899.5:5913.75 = 0.79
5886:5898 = 2.69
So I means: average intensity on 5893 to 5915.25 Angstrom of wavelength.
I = 148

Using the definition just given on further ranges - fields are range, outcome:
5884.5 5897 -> 130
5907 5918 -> 162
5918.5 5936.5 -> 164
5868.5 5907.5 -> 147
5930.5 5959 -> 167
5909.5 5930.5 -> 162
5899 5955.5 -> 163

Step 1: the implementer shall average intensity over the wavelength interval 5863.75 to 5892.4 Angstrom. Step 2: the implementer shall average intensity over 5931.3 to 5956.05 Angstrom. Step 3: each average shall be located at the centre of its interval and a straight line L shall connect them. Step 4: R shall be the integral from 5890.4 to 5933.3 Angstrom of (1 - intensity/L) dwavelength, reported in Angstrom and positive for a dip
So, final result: 1.9 Angstrom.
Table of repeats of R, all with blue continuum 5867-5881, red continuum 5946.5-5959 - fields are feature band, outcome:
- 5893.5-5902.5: 1.68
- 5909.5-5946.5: -0.64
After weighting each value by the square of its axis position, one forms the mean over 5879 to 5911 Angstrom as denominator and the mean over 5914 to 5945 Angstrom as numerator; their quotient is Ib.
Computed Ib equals 1.2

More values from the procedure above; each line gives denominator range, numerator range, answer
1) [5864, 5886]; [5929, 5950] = 1.07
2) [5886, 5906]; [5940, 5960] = 1.25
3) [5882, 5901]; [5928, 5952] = 1.29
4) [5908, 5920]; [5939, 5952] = 1.02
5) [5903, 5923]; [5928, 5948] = 1.06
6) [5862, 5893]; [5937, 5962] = 1.11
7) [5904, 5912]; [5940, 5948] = 1.06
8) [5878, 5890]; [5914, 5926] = 1.11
